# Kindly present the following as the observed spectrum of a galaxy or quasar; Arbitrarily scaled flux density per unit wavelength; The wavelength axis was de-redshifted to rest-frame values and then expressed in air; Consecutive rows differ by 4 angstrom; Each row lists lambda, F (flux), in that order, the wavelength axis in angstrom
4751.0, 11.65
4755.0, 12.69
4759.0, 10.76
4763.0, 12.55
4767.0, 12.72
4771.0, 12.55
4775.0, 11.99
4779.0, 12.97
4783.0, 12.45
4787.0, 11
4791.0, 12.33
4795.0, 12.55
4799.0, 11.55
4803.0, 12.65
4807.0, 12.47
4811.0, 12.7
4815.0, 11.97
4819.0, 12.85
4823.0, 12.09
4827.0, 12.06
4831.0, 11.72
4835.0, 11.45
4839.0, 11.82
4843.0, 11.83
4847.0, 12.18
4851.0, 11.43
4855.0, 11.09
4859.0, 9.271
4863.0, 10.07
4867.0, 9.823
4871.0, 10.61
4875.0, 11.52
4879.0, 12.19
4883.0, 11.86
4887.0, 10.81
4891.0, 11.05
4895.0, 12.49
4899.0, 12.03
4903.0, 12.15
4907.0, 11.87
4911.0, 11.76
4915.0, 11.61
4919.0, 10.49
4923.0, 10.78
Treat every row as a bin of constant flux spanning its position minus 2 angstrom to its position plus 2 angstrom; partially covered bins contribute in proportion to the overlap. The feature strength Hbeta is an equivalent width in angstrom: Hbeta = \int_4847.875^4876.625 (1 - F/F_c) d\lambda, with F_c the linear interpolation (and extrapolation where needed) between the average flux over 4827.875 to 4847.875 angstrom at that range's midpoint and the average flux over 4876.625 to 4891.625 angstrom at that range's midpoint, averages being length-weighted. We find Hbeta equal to 2.60 angstrom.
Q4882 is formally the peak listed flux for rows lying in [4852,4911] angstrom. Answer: 12.49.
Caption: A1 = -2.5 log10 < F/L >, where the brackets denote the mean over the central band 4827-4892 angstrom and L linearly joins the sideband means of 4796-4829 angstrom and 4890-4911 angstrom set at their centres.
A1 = 0.08 mag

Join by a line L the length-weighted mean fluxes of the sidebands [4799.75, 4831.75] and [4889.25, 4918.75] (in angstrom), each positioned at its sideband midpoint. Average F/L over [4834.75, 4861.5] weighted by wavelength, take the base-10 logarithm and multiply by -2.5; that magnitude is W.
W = 0.08 mag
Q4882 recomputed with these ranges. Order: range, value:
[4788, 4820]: 12.85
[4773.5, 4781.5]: 12.97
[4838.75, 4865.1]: 12.18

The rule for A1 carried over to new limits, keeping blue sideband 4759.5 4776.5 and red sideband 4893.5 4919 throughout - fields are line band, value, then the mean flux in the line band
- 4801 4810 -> -0.034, 12.6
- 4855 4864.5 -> 0.205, 9.95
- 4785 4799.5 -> 0.031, 11.9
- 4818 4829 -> -0.014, 12.3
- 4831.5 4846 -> 0.032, 11.7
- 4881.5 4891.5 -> 0.064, 11.2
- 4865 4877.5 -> 0.121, 10.7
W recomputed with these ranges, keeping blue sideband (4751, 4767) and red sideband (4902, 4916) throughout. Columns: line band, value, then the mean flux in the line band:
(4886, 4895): 0.054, 11.3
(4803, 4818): -0.042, 12.4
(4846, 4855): 0.029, 11.6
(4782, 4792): 0.016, 11.8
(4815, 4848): -0.004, 12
